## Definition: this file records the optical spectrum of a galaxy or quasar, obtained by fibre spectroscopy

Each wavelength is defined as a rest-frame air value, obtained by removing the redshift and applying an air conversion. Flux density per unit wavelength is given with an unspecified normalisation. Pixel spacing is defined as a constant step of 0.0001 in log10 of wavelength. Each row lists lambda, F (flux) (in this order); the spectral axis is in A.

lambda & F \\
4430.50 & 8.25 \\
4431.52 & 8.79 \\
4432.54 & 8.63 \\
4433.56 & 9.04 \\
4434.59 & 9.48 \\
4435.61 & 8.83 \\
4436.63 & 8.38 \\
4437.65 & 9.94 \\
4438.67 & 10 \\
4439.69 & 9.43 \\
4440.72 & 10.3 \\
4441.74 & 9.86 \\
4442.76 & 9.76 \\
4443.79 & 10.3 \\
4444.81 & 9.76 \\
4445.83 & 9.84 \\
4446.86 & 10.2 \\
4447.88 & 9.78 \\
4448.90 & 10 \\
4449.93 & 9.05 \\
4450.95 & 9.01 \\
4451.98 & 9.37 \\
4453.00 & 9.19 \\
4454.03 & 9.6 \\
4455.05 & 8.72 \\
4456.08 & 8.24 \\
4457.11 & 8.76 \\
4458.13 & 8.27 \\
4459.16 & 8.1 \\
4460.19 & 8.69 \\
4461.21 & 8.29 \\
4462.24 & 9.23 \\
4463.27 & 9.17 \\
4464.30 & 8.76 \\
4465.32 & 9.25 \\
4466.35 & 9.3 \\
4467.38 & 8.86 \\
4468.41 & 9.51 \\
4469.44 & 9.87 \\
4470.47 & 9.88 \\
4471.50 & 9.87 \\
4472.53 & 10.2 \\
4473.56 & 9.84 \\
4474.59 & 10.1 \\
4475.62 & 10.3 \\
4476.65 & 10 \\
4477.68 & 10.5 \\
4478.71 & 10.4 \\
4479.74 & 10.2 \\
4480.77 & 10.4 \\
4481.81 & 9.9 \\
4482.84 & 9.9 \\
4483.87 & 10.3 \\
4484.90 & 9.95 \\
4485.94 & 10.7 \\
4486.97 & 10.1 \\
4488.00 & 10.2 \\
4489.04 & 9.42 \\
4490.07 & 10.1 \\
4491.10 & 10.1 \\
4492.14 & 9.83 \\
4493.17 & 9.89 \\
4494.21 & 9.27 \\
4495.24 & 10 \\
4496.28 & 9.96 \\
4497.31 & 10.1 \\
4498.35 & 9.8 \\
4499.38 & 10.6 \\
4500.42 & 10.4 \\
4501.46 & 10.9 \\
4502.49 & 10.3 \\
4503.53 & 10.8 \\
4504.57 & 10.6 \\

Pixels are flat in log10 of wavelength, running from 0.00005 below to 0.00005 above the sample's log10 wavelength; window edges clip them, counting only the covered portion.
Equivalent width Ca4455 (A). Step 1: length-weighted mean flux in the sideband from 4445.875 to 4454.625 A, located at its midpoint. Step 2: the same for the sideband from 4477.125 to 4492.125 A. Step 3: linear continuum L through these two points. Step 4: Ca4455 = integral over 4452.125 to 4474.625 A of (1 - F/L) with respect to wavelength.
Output 1.4 A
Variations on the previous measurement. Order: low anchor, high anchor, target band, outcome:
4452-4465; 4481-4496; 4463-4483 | -1.0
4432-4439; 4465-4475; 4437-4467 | 0.3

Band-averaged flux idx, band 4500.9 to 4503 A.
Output 10.6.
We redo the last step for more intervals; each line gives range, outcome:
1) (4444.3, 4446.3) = 9.83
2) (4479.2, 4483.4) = 10.1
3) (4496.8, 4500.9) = 10.2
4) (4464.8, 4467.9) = 9.15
